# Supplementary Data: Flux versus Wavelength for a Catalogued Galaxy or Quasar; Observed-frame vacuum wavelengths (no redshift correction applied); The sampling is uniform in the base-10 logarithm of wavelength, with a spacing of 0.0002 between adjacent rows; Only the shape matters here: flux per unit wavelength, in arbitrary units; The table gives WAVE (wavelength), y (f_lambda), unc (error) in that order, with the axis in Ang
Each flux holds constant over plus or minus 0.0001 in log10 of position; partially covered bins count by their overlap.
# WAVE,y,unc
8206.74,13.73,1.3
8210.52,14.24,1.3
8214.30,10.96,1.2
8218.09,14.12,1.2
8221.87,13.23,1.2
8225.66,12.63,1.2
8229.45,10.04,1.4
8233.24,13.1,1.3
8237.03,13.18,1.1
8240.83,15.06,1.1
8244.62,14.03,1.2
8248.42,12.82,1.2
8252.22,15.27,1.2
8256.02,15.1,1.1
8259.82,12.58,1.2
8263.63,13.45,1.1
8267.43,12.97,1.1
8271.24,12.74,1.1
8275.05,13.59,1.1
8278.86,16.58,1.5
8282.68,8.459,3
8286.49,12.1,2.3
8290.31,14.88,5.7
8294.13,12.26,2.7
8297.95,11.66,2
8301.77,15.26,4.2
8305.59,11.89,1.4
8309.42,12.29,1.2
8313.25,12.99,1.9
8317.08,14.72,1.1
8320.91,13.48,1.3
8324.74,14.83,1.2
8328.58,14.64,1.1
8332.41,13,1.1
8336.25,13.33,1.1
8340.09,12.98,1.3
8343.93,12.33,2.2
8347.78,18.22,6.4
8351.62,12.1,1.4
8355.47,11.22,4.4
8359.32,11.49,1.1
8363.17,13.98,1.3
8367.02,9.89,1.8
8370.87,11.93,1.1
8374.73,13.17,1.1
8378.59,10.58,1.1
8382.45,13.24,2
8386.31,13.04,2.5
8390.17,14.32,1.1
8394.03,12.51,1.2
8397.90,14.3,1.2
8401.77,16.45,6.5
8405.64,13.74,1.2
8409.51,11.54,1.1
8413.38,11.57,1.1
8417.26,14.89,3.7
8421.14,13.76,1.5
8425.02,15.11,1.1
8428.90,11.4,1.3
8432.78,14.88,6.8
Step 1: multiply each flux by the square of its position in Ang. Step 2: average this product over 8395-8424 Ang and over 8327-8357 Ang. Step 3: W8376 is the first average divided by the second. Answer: 1.04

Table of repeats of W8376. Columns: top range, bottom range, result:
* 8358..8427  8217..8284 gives 1.02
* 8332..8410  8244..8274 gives 0.99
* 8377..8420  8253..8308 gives 1.04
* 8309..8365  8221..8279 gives 1.02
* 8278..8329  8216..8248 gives 1.02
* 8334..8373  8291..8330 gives 0.96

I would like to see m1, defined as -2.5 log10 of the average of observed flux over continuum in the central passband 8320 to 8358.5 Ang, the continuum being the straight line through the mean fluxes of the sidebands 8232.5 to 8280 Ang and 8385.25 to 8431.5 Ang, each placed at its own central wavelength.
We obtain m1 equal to 0.01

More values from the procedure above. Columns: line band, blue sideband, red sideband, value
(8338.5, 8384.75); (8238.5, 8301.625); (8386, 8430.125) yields 0.08 mag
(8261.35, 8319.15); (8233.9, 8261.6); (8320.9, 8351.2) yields 0.08 mag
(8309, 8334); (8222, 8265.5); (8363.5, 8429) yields -0.05 mag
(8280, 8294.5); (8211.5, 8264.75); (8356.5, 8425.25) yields 0.09 mag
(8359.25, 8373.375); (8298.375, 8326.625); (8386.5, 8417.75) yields 0.14 mag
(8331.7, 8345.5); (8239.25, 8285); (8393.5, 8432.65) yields 0.05 mag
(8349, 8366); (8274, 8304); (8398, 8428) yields 0.10 mag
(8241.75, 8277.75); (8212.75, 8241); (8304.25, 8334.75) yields -0.06 mag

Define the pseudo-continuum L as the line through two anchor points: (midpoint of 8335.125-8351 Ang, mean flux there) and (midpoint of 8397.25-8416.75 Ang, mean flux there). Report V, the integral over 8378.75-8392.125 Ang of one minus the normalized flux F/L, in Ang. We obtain 0.6 Ang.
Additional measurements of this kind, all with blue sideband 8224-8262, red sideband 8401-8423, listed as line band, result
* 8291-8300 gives 0.68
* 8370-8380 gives 1.13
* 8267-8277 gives 0.20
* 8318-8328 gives -0.62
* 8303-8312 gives 0.69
